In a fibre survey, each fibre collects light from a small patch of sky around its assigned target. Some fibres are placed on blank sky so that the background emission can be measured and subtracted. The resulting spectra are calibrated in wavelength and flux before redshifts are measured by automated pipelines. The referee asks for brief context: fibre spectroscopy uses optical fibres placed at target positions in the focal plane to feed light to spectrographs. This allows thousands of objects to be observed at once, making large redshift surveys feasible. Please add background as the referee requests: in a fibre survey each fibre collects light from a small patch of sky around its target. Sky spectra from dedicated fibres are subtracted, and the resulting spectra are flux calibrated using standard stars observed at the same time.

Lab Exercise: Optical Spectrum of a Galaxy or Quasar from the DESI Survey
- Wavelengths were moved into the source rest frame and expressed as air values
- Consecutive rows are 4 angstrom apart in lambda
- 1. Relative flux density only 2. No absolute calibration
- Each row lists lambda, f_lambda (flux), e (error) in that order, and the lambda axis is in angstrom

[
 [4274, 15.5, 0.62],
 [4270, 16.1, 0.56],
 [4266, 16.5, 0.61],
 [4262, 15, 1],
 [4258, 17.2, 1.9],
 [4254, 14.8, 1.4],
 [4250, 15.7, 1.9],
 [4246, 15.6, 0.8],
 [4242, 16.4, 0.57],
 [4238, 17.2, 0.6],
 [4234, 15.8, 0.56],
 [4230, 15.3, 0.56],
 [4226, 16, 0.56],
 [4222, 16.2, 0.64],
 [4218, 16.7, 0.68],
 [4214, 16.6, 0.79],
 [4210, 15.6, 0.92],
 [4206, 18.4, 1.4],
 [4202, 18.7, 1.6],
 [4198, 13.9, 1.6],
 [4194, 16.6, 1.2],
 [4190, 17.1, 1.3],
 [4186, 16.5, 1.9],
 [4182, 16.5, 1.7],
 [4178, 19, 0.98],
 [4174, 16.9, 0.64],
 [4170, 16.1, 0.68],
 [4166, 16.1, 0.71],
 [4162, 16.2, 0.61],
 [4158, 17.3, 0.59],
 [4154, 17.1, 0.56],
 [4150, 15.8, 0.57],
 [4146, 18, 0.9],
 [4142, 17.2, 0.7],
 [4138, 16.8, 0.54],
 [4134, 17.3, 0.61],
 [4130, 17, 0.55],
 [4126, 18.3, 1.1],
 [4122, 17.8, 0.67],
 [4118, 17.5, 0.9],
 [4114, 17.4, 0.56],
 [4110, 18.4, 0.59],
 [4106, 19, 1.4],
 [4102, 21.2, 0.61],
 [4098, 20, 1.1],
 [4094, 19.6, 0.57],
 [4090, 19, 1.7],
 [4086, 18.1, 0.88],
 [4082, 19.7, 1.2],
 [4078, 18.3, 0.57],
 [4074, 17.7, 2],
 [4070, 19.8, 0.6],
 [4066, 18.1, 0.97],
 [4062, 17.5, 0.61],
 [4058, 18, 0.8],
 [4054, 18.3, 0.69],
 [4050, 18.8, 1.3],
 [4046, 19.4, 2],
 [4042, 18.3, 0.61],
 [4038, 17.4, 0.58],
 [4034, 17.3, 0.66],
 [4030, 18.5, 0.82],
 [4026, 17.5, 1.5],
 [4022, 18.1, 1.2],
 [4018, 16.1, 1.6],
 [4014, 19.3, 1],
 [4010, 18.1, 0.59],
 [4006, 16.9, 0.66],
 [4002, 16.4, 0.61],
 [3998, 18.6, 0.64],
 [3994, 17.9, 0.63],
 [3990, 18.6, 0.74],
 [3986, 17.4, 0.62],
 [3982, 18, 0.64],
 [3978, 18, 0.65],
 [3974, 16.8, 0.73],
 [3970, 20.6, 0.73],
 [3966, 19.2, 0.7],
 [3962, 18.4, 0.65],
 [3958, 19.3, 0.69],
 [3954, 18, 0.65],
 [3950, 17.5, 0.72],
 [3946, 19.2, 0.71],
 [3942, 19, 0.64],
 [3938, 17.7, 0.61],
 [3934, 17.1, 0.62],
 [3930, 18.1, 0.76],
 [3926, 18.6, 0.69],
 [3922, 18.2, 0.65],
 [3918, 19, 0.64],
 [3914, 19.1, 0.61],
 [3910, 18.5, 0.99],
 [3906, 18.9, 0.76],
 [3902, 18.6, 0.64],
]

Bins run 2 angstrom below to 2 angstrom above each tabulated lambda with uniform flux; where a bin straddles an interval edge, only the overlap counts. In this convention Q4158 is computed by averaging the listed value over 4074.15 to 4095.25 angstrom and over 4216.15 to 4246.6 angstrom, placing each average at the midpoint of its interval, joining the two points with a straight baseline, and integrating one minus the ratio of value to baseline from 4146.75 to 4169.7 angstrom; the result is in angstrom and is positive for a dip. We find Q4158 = 1.2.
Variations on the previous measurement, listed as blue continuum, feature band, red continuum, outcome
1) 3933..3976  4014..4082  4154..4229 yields -1.5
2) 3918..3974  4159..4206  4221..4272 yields -0.8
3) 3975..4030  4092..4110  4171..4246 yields -2.7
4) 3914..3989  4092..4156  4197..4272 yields -3.6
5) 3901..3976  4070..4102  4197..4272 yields -3.2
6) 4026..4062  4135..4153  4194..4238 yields 0.2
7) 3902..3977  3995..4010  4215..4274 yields 0.5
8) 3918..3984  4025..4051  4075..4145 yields 0.3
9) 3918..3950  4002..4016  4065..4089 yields 0.5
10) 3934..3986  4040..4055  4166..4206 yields -0.8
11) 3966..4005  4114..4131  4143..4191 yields -0.5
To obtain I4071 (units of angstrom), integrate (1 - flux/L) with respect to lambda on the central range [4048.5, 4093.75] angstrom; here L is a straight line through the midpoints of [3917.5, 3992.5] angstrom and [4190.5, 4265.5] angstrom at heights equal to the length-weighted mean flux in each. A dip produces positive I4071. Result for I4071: -2.8 angstrom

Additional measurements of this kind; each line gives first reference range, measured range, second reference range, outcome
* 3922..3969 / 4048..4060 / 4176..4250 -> -0.5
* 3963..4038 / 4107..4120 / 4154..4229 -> -0.5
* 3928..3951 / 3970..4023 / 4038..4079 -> 1.3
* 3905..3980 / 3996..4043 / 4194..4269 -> 0.5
